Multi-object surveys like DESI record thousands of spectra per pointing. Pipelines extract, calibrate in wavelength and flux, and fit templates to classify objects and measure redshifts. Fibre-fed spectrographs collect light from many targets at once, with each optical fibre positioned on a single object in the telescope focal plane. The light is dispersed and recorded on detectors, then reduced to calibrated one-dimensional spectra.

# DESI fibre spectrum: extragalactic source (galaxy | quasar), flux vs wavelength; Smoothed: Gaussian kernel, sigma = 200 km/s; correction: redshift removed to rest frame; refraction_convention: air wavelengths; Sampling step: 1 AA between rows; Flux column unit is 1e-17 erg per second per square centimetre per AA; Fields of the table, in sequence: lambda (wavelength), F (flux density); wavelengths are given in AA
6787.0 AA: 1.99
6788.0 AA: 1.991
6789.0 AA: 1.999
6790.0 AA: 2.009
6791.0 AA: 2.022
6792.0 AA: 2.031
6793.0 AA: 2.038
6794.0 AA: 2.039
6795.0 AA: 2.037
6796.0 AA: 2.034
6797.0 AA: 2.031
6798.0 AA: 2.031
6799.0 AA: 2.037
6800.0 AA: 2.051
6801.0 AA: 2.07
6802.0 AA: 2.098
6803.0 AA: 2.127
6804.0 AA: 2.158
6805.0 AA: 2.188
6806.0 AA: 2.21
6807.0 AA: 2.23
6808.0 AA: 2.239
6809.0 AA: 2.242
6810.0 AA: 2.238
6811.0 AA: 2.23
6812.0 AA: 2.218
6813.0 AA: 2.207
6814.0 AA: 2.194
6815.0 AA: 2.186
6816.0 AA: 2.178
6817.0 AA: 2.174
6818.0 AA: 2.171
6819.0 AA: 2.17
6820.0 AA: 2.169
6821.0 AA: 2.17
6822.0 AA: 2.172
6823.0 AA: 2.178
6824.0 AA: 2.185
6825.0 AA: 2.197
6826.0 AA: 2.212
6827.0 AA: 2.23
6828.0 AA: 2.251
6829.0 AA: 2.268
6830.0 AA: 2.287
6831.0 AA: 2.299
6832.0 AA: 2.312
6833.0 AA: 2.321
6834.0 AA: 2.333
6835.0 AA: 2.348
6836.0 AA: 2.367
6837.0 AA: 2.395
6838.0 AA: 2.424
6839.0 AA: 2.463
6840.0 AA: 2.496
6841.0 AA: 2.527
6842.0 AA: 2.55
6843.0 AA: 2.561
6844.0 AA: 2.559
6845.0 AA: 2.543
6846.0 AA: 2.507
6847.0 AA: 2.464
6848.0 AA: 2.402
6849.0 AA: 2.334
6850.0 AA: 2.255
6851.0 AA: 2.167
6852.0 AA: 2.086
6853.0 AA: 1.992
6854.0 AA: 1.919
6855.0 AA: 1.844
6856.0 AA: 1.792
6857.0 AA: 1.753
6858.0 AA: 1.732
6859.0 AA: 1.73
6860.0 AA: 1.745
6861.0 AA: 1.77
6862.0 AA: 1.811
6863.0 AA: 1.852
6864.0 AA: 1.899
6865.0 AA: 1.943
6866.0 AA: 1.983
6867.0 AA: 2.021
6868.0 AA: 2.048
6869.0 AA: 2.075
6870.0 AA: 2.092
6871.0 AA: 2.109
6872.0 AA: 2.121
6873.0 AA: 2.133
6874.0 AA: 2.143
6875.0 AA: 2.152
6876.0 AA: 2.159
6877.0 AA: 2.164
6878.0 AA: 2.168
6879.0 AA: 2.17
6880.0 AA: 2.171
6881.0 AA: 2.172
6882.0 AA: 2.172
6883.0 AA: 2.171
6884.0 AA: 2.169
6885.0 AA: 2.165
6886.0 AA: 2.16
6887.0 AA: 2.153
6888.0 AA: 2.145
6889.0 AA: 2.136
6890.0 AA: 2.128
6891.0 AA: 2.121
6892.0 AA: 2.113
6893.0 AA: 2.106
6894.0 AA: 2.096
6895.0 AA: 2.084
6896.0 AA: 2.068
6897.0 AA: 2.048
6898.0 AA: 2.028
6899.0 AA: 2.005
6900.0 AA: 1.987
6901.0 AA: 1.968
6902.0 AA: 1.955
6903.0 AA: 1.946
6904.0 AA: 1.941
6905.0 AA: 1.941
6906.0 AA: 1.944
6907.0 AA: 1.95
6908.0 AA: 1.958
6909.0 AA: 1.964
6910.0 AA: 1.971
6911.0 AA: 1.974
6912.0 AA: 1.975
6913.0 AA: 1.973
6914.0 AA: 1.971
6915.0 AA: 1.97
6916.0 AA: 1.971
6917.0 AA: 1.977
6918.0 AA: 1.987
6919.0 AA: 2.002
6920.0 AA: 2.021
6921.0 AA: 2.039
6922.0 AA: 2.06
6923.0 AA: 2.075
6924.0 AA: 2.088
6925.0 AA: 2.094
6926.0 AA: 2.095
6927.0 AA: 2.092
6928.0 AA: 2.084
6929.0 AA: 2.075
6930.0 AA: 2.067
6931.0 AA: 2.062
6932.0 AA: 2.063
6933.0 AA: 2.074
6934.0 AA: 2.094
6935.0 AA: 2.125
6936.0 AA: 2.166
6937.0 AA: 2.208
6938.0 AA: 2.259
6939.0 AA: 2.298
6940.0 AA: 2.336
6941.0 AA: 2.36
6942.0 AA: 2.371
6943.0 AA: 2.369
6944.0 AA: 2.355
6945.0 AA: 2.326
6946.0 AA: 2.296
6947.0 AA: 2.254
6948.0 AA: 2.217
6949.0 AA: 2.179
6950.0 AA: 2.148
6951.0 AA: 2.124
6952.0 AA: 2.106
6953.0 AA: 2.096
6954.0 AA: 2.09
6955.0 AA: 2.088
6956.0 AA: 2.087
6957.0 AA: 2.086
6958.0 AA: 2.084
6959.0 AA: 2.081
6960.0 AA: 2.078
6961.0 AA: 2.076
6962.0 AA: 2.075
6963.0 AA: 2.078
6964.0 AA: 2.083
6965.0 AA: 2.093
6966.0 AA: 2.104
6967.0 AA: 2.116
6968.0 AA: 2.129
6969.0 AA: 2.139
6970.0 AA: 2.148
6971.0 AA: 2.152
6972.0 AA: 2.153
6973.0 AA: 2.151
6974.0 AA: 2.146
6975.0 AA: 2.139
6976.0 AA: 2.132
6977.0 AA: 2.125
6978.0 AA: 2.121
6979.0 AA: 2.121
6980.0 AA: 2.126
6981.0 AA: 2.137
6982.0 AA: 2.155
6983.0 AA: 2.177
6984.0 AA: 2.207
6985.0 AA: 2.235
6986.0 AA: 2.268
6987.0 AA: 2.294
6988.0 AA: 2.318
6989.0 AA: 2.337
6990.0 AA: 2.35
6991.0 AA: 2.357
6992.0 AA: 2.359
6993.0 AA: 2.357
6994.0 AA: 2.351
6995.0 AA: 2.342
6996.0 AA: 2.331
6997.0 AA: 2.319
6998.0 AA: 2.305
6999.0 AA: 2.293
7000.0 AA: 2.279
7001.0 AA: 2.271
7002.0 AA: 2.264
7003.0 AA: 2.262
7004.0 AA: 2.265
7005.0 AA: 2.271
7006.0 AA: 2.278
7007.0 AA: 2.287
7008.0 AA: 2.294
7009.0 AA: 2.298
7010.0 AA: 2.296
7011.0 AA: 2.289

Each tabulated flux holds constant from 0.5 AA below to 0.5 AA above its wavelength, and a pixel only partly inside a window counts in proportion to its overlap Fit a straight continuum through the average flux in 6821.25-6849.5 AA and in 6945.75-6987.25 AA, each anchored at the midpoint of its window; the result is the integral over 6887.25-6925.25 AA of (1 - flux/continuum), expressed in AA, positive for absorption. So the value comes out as 3.74 AA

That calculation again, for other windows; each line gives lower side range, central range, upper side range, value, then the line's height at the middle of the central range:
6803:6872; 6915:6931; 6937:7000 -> 1.09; 2.2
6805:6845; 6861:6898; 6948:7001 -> 2.63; 2.25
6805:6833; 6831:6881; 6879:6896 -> 0.31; 2.18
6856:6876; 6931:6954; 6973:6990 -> -1.09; 2.11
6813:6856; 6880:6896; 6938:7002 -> 0.78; 2.25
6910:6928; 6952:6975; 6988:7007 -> 0.83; 2.19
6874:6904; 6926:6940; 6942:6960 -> 0.15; 2.16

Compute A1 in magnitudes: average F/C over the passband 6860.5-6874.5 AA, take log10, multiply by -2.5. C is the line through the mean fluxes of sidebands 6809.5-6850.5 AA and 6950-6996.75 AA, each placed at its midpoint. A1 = 0.14 mag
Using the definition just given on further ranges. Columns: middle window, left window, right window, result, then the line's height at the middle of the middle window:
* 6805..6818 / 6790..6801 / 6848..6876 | -0.095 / 2.03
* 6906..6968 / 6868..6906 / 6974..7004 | 0.034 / 2.17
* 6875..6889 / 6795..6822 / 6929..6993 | 0.001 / 2.17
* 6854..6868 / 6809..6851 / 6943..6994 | 0.228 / 2.28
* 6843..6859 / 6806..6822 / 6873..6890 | 0.011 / 2.18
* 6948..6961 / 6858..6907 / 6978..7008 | 0.043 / 2.19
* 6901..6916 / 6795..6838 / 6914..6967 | 0.098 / 2.15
